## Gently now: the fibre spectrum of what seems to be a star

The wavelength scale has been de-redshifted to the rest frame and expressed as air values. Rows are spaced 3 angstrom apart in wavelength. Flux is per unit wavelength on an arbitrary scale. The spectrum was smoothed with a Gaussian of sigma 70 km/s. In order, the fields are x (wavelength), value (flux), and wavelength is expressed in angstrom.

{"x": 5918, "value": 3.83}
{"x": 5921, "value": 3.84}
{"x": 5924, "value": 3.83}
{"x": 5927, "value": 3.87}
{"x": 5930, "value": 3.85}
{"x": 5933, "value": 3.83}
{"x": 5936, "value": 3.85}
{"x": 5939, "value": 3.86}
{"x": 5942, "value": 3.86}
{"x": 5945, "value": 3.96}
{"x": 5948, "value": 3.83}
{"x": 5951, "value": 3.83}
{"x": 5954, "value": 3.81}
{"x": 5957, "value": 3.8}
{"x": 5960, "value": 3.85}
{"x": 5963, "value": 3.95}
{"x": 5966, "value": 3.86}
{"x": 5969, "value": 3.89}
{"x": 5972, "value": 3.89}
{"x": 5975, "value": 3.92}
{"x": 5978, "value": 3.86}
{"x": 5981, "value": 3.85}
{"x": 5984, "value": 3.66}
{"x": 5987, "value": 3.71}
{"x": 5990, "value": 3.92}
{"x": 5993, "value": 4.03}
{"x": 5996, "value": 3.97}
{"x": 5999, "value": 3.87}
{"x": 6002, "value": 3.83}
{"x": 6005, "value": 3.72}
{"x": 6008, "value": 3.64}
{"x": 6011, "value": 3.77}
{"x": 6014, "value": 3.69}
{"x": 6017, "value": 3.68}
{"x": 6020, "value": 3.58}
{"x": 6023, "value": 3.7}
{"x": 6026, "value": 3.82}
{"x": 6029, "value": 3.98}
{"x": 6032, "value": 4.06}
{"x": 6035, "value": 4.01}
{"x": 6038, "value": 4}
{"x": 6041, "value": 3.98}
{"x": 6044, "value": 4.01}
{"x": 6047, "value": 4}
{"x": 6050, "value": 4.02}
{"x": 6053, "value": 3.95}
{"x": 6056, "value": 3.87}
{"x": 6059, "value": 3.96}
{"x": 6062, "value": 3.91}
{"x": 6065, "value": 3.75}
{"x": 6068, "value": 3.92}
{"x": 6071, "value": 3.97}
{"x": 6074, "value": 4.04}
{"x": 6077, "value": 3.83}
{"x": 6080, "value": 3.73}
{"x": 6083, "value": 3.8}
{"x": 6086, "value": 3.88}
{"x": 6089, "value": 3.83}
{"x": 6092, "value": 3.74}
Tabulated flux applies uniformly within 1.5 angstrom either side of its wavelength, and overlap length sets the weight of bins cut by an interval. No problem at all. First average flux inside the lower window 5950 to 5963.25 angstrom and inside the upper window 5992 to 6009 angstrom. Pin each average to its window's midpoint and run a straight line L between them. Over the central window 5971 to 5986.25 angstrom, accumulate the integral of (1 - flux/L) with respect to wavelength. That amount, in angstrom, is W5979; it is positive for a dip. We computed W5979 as 0.1 angstrom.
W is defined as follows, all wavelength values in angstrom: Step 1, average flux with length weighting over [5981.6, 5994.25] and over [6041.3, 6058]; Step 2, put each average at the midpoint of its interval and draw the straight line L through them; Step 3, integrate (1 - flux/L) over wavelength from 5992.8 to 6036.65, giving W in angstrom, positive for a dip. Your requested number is 0.8 angstrom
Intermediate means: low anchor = 3.83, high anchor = 3.97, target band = 3.82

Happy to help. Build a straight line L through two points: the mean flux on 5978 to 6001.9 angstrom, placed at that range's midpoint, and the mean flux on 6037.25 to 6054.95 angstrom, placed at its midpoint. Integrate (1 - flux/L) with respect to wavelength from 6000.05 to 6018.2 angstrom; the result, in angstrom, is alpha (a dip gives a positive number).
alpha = 0.8 angstrom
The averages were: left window 3.86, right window 3.99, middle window 3.73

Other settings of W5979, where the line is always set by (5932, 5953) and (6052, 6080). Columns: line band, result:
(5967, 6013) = 0.49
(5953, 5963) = 0.06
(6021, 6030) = 0.18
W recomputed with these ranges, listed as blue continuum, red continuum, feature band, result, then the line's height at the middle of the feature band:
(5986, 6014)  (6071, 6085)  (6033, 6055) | -0.85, 3.85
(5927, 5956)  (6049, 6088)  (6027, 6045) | -0.55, 3.88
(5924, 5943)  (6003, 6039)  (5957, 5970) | -0.15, 3.83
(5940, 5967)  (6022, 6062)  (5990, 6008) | 0.19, 3.91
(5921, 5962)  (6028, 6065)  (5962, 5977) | -0.07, 3.88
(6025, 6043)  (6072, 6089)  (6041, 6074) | -0.21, 3.92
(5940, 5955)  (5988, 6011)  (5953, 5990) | 0.12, 3.85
